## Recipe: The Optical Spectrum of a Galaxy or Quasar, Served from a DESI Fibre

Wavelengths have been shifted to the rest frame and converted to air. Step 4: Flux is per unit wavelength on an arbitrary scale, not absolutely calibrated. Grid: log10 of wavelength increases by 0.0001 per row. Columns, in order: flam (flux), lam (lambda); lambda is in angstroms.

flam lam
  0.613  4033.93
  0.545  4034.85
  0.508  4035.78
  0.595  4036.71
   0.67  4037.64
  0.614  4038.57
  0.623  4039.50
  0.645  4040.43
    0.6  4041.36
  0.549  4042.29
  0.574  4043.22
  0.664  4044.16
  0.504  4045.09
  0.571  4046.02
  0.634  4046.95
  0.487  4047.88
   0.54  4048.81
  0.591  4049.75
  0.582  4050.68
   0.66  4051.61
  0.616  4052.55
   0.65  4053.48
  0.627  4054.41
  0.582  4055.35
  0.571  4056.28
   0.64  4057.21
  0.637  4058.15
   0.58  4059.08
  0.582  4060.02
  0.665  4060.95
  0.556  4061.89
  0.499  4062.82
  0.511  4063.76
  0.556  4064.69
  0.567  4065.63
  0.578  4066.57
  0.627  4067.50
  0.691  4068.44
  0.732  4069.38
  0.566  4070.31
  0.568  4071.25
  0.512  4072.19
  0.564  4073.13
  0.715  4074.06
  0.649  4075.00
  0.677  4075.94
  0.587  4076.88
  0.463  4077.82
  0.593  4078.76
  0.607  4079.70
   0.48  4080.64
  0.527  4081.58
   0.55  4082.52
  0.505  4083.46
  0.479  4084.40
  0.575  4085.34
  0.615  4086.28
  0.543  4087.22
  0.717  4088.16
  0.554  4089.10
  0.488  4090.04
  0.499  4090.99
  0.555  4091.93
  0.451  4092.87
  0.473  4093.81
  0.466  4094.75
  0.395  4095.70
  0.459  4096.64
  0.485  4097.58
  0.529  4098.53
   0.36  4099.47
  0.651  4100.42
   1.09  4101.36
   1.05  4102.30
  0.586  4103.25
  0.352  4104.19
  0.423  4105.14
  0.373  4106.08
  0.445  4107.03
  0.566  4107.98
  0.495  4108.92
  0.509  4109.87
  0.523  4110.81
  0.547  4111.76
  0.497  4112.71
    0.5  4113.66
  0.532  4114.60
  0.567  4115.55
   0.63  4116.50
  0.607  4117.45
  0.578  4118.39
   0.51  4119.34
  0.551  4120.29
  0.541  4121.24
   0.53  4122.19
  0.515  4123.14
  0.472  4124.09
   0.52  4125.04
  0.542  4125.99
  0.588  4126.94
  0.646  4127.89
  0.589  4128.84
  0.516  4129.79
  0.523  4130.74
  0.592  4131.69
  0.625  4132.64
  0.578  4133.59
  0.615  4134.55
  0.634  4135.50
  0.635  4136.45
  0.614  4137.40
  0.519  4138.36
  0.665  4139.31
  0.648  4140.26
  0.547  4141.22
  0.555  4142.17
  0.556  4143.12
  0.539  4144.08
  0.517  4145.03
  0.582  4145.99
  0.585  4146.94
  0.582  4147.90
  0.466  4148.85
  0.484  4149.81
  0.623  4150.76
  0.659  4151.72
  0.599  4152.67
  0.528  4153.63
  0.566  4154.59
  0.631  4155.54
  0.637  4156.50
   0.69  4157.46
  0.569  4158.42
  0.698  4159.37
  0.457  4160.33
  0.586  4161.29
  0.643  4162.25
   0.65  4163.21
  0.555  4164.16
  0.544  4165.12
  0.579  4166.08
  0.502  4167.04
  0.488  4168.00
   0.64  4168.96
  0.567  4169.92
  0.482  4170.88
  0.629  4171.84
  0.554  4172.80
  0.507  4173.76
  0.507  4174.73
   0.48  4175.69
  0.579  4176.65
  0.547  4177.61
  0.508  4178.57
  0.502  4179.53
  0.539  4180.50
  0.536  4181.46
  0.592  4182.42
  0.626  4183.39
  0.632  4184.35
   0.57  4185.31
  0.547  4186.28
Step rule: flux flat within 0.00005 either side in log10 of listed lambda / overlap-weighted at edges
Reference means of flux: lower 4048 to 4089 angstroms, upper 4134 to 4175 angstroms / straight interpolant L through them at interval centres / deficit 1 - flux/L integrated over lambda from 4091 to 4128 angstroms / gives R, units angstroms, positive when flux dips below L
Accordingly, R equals 2.7 angstroms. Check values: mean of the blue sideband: 0.588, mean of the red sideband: 0.578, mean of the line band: 0.54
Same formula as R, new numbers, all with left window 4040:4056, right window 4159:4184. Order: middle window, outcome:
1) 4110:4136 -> 0.6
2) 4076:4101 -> 2.3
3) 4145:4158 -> -0.5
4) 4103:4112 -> 1.5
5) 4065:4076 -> -0.6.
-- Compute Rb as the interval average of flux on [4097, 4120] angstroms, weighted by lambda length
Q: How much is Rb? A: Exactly 0.558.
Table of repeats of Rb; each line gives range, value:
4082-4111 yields 0.541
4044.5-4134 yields 0.564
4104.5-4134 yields 0.535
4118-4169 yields 0.574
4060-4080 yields 0.594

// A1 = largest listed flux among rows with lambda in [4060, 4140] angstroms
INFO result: 1.09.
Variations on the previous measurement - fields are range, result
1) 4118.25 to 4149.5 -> 0.665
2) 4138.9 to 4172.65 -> 0.698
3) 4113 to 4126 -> 0.63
